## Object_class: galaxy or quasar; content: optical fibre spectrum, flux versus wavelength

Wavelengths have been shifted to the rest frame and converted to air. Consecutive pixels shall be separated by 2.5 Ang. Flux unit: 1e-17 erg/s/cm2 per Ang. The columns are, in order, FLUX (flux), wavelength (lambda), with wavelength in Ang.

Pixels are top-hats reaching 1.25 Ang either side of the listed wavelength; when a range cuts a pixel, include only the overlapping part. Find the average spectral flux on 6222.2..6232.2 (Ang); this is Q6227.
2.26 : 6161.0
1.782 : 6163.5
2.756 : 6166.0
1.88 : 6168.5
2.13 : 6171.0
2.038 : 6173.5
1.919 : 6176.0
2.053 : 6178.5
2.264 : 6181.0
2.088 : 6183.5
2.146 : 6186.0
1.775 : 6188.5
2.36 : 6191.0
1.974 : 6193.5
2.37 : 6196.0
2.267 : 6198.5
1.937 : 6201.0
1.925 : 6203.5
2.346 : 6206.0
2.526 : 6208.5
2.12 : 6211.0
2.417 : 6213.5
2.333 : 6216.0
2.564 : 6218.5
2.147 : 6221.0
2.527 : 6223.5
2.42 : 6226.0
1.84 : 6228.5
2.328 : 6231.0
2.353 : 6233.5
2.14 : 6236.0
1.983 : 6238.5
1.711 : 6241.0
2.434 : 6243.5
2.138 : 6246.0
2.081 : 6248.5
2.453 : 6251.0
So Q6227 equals 2.28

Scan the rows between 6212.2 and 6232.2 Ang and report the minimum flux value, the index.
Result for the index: 1.84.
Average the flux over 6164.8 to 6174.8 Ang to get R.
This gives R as 2.2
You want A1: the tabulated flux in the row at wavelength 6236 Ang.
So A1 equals 2.14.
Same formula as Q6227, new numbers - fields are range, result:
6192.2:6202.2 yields 2.14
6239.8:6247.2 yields 2.1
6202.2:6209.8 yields 2.26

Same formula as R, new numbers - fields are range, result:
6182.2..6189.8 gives 2.01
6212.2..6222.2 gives 2.37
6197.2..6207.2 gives 2.12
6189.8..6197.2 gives 2.23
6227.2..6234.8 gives 2.18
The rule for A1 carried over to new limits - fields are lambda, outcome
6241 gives 1.711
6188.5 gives 1.775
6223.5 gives 2.527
